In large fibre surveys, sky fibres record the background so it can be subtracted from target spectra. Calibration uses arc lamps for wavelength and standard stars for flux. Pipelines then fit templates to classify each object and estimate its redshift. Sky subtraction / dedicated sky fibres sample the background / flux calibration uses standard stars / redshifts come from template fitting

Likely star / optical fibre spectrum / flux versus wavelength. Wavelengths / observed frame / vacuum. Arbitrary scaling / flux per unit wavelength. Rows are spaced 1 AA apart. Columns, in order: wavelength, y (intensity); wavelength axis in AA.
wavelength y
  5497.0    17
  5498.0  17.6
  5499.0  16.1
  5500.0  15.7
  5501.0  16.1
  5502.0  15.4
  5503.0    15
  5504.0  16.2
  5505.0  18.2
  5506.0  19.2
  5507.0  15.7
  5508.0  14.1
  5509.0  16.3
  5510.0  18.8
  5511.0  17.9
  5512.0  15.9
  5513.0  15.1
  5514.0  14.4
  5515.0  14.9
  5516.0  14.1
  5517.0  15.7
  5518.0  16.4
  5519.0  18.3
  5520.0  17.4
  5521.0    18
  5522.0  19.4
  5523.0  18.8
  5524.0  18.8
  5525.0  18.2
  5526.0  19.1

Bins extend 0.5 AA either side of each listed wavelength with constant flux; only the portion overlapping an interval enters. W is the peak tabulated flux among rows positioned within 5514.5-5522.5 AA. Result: 19.4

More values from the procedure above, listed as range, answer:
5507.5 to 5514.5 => 18.8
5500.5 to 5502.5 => 16.1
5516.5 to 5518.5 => 16.4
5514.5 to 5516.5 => 14.9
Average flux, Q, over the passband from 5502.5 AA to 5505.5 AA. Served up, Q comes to 16.5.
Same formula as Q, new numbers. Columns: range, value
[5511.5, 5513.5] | 15.5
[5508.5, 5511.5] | 17.7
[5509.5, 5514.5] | 16.4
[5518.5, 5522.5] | 18.3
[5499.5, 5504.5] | 15.7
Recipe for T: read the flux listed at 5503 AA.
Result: 15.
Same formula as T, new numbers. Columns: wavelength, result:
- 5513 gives 15.1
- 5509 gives 16.3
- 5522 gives 19.4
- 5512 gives 15.9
